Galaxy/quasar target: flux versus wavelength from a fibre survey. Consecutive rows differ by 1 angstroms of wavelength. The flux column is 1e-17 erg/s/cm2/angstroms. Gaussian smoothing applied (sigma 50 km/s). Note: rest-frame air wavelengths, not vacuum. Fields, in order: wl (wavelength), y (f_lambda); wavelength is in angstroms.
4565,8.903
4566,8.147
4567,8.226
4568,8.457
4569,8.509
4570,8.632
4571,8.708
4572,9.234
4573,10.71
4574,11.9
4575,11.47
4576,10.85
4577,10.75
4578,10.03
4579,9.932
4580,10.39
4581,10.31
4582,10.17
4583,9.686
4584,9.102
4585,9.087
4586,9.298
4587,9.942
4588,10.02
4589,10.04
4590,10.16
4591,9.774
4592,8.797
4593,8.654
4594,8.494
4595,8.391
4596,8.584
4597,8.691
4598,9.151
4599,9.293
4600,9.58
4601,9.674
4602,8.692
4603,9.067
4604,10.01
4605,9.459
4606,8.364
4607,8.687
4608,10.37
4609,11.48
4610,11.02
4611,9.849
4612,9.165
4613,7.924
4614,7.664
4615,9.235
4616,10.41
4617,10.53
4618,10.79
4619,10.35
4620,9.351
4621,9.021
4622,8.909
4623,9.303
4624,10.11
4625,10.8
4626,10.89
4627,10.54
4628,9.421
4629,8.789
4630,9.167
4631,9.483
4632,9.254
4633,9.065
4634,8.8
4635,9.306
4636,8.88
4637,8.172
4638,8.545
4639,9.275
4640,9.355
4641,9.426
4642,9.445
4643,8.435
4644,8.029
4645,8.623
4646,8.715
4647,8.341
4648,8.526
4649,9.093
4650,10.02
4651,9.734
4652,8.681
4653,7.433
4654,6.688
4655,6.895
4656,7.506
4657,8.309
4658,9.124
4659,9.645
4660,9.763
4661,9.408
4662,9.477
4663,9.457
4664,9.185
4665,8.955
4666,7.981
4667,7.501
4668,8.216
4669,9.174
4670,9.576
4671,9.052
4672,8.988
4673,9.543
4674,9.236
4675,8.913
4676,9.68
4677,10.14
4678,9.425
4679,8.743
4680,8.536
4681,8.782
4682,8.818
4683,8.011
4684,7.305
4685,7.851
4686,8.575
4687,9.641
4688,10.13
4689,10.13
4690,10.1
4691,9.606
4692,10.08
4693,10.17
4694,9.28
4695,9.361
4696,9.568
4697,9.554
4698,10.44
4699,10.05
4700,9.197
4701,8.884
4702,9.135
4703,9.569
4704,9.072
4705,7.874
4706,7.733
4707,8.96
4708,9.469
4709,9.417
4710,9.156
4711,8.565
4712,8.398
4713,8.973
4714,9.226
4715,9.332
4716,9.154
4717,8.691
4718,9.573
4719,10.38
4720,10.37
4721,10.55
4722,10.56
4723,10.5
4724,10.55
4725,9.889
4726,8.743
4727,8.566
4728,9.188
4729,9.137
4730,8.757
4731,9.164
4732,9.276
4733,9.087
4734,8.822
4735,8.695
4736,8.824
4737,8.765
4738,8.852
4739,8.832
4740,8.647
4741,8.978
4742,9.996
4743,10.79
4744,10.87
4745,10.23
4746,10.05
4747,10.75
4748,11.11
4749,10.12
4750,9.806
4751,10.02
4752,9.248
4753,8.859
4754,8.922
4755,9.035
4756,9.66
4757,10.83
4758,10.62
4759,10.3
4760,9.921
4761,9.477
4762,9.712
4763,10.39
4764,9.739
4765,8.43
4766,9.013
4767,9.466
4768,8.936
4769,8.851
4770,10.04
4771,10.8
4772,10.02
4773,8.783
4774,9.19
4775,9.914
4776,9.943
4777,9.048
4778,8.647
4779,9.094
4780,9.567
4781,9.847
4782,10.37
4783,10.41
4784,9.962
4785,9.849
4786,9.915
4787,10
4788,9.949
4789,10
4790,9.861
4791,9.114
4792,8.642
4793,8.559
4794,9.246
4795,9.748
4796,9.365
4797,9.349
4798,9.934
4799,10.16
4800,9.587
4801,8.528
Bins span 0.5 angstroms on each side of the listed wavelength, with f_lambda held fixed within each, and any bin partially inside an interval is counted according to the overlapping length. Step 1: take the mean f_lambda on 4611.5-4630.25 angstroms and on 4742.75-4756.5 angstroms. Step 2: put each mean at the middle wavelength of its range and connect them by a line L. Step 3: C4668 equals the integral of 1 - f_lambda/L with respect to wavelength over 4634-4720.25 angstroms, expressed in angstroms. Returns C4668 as 6.5 angstroms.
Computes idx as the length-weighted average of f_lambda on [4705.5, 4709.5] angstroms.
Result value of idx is 8.89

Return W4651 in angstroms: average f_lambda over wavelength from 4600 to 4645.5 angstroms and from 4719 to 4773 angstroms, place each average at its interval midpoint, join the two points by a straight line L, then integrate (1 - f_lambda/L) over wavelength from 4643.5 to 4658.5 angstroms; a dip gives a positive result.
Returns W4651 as 1.71 angstroms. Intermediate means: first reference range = 9.4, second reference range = 9.64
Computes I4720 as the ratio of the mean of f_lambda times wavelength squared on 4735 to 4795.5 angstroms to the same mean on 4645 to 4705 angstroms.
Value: 1.11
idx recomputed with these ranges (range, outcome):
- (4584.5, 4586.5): 9.19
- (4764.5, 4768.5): 8.96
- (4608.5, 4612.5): 10.4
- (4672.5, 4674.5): 9.39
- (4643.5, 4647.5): 8.43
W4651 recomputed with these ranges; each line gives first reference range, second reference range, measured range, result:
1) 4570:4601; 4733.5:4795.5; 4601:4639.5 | 0.8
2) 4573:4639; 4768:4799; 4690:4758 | 0.9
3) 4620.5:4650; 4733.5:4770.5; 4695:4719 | 0.7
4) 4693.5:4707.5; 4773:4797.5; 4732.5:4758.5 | -0.7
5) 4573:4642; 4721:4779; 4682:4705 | 0.6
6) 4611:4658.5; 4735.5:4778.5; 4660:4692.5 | 0.6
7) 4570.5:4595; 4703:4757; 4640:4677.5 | 3.1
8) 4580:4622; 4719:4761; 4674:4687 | 1.1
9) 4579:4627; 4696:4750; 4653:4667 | 1.4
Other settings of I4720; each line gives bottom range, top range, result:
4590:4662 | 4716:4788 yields 1.11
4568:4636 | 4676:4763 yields 1.03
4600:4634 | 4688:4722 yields 1.02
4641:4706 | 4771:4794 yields 1.12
